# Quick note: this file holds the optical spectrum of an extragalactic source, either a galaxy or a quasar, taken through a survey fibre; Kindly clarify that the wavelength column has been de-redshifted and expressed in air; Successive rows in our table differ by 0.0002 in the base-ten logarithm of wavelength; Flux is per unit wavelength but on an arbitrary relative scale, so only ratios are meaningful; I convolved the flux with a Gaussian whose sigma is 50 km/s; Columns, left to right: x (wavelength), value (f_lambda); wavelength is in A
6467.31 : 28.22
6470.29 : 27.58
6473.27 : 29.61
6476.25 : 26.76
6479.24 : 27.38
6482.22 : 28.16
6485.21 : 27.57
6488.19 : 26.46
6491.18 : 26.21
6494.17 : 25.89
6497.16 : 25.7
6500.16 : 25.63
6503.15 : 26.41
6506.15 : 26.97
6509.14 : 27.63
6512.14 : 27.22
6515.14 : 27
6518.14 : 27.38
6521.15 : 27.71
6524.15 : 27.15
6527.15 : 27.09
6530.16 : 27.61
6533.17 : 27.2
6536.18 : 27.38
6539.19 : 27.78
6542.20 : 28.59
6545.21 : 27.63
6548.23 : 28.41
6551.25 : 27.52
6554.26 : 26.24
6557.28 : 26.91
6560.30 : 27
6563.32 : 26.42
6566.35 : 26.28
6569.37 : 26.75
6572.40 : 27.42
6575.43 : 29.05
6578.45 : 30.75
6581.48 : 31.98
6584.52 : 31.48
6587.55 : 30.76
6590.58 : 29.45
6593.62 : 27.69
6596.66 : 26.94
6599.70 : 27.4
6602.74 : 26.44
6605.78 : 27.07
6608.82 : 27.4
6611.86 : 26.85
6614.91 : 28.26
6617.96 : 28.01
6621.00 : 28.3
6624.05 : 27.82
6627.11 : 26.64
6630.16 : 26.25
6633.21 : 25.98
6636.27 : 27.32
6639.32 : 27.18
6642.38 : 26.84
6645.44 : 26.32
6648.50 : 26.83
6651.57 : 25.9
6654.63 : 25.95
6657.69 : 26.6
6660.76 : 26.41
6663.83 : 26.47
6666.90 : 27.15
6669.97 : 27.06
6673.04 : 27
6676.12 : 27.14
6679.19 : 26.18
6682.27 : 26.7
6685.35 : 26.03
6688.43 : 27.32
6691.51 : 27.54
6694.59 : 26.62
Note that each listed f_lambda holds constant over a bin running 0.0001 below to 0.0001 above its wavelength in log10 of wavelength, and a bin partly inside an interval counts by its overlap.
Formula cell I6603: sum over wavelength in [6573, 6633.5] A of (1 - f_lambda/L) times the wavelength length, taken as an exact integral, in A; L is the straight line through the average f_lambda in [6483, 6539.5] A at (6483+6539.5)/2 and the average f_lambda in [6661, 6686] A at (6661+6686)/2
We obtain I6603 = -3.25 A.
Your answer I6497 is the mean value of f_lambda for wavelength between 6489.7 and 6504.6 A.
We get 26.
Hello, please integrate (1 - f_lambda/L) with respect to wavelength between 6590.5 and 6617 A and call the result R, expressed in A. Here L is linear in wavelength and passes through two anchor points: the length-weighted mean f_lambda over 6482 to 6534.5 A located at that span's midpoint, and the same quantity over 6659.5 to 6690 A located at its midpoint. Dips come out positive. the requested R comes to -0.6 A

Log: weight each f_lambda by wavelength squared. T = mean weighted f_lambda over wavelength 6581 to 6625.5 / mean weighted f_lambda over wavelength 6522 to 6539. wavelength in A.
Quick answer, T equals 1.1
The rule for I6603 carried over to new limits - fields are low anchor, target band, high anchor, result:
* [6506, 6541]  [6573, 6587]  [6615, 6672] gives -1.78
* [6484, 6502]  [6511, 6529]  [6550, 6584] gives -0.27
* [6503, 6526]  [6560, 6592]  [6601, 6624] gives -1.77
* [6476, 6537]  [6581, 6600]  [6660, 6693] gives -1.74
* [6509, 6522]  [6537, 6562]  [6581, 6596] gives 0.91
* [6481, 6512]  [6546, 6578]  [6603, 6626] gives -0.17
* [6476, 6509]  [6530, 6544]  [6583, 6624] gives -0.23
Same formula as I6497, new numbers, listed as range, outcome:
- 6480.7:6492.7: 27.1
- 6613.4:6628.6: 27.8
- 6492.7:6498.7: 25.8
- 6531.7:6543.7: 27.7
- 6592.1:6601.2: 27.3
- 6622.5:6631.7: 26.9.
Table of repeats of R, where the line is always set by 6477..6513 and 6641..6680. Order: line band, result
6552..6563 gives 0.0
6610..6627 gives -0.7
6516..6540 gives -0.6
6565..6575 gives -0.1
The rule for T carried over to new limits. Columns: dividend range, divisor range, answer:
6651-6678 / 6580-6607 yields 0.95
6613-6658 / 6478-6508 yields 1.06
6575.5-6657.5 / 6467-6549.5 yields 1.05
